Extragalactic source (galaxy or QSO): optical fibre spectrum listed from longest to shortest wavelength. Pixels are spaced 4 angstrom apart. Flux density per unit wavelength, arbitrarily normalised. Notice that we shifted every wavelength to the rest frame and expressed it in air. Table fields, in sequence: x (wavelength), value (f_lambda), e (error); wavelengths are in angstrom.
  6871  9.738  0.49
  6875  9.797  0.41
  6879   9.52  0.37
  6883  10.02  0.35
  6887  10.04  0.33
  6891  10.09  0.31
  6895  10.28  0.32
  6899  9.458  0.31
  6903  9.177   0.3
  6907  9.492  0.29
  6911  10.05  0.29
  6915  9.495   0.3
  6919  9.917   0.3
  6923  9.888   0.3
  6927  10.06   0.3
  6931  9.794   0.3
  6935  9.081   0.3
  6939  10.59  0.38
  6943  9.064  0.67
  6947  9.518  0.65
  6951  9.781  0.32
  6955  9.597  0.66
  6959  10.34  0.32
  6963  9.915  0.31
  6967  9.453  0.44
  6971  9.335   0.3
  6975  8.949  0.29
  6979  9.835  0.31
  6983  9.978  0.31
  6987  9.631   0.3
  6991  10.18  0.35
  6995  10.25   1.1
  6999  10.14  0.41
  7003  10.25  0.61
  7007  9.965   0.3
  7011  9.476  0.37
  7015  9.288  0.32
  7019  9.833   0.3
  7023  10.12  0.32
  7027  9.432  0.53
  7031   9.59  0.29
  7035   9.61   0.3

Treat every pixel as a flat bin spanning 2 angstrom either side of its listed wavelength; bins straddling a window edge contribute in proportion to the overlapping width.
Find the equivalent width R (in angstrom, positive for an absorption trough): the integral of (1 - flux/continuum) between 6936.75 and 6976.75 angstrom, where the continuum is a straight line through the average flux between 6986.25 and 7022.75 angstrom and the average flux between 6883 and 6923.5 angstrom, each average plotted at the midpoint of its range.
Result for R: 0.8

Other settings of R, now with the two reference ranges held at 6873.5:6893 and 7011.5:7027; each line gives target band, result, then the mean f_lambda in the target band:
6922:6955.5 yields 0.3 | 9.71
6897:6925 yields 0.6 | 9.64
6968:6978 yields 0.5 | 9.24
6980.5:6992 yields -0.2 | 9.9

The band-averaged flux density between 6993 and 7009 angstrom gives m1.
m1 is 10.2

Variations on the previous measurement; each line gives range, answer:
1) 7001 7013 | 9.9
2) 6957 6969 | 9.9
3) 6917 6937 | 9.75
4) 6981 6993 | 9.93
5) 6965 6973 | 9.39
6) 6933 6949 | 9.56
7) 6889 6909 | 9.7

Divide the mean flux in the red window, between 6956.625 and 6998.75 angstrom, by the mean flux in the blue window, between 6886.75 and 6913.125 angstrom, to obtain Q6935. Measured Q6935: 1.00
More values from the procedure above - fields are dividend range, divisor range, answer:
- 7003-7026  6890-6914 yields 1.00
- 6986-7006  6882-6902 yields 1.02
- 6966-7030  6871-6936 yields 1.00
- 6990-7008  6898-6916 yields 1.07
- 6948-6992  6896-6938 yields 1.00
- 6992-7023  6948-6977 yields 1.03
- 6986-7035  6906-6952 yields 1.01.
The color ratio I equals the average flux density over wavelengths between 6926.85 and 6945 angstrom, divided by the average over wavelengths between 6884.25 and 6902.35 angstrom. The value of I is 0.98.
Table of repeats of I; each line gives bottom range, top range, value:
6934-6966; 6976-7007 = 1.03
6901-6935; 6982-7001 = 1.04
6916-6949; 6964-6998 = 1.00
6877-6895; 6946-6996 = 0.98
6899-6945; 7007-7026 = 1.00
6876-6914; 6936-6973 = 0.99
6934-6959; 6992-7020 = 1.02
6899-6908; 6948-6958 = 1.04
